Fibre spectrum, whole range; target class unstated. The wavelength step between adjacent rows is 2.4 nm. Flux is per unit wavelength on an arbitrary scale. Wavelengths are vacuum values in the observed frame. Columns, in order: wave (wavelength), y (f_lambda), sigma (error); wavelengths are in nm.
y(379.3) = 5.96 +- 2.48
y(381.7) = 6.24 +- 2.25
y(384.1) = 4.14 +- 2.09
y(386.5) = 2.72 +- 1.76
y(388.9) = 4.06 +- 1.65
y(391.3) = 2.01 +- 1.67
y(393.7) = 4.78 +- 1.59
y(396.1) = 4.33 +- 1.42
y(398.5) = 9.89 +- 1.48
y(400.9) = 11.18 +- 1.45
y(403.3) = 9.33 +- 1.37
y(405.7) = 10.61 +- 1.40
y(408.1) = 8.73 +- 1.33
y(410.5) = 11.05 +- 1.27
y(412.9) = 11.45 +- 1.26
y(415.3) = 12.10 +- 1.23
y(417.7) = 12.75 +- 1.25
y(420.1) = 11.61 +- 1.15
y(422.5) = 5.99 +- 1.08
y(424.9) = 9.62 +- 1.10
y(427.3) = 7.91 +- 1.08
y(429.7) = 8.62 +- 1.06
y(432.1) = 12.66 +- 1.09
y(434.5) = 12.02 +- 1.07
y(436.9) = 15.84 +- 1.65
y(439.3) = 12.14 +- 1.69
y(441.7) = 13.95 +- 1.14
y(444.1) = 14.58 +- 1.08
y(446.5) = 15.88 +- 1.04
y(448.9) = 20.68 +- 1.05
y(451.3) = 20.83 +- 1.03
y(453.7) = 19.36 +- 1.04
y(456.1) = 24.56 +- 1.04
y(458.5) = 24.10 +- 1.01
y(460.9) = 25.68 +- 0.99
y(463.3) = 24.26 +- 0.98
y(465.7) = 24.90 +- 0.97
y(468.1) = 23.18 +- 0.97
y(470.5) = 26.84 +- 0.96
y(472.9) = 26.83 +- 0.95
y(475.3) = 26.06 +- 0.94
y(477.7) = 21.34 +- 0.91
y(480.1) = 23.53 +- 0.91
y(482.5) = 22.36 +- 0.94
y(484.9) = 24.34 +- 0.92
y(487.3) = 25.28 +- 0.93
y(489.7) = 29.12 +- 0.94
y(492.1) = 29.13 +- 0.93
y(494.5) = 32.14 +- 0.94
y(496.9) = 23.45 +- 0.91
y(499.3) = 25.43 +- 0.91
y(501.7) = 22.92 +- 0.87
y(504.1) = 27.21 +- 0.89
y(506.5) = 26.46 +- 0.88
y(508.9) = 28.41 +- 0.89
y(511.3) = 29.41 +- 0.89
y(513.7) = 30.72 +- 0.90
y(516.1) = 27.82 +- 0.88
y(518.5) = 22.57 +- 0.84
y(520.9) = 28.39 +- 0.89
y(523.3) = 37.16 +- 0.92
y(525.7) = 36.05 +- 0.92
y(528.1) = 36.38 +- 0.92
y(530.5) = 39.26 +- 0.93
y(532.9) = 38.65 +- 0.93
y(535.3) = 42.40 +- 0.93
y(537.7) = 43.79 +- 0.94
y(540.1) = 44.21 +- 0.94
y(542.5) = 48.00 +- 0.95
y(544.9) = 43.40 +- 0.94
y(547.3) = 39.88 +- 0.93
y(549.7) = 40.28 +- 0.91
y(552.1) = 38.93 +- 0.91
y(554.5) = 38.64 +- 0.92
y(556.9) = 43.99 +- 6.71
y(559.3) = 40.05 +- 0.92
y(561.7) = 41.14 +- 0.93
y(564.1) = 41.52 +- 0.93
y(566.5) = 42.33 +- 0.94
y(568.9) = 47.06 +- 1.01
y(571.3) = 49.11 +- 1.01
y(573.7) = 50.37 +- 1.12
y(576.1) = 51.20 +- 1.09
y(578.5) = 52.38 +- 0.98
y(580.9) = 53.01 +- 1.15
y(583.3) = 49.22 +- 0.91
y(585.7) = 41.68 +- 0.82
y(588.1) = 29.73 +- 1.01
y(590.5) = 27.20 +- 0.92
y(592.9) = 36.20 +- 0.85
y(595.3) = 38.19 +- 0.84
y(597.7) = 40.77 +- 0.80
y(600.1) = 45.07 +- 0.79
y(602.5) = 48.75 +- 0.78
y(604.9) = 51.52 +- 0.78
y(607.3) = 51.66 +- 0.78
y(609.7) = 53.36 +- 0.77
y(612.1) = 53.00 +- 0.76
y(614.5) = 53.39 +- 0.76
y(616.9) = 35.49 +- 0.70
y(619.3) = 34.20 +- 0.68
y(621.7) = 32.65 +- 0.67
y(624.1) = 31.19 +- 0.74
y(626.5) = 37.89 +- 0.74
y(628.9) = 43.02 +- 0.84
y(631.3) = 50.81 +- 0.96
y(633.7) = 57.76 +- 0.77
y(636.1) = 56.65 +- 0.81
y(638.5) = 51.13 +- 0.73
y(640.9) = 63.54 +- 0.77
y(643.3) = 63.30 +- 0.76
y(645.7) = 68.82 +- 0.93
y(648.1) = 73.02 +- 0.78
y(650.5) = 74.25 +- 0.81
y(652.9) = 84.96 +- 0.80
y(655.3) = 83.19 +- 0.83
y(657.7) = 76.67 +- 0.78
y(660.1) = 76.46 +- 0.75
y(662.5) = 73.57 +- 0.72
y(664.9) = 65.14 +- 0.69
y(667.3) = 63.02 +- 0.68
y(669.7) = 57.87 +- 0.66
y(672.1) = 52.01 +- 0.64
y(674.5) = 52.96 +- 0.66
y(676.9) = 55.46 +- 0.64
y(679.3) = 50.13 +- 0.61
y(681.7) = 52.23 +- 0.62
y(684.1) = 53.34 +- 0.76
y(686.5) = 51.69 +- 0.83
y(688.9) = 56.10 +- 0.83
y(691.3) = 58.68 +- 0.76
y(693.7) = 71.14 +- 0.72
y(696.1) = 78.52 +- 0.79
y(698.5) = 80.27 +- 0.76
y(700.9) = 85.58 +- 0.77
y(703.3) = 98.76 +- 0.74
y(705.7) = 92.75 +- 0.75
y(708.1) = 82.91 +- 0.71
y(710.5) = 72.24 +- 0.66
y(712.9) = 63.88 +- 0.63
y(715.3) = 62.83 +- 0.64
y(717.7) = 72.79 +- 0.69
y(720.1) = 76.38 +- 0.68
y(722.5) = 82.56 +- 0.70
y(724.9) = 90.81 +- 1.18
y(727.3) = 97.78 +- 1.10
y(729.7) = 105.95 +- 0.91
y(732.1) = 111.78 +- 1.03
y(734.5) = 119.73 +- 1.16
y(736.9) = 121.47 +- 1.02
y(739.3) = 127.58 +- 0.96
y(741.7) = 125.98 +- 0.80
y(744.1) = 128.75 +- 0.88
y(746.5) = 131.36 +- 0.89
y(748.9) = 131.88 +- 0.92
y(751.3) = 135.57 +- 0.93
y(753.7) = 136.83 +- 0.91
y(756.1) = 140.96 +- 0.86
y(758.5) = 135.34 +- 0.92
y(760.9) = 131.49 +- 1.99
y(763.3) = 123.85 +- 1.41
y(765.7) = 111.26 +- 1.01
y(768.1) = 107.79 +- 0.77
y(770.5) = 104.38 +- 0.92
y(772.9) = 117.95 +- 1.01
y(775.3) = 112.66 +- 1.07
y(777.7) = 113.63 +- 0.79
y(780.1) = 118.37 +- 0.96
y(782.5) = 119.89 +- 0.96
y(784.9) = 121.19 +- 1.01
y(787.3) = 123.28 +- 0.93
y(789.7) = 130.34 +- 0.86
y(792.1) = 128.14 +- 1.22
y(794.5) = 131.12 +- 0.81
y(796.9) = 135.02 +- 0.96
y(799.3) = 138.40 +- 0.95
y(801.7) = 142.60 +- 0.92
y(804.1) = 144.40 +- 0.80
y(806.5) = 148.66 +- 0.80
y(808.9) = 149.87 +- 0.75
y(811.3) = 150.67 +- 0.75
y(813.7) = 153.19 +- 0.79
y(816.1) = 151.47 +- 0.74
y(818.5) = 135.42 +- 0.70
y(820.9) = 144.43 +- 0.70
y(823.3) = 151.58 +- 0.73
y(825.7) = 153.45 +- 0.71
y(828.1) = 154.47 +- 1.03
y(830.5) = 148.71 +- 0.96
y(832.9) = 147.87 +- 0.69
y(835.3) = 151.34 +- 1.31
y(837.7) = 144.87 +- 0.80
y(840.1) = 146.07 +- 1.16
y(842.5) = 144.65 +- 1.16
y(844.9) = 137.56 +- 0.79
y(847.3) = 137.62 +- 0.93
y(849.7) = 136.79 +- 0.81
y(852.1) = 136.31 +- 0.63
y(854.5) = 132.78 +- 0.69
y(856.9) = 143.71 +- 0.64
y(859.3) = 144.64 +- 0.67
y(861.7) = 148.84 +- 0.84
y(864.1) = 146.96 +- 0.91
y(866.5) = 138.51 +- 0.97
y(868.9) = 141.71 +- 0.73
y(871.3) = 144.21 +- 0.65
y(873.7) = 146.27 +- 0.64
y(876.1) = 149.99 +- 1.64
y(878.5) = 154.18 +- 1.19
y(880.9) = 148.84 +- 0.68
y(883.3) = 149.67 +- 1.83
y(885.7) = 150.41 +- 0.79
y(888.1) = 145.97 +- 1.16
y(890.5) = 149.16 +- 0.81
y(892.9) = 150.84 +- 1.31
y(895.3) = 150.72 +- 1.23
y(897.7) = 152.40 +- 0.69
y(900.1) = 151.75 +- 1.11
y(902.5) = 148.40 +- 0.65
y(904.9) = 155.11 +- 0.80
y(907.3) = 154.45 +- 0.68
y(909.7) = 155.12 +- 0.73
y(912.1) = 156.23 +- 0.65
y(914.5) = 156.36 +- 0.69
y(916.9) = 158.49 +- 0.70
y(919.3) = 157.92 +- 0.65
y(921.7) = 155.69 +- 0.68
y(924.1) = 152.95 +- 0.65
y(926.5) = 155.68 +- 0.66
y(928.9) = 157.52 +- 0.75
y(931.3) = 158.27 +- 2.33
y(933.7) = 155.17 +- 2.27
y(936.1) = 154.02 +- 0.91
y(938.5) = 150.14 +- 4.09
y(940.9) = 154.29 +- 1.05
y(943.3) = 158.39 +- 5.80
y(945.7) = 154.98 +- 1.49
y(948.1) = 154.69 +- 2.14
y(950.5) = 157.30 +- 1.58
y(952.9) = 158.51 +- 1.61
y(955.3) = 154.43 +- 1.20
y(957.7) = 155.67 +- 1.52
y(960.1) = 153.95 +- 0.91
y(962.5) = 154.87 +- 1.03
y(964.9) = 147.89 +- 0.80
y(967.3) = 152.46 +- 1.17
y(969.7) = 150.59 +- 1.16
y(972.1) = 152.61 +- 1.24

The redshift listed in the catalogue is 0.00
